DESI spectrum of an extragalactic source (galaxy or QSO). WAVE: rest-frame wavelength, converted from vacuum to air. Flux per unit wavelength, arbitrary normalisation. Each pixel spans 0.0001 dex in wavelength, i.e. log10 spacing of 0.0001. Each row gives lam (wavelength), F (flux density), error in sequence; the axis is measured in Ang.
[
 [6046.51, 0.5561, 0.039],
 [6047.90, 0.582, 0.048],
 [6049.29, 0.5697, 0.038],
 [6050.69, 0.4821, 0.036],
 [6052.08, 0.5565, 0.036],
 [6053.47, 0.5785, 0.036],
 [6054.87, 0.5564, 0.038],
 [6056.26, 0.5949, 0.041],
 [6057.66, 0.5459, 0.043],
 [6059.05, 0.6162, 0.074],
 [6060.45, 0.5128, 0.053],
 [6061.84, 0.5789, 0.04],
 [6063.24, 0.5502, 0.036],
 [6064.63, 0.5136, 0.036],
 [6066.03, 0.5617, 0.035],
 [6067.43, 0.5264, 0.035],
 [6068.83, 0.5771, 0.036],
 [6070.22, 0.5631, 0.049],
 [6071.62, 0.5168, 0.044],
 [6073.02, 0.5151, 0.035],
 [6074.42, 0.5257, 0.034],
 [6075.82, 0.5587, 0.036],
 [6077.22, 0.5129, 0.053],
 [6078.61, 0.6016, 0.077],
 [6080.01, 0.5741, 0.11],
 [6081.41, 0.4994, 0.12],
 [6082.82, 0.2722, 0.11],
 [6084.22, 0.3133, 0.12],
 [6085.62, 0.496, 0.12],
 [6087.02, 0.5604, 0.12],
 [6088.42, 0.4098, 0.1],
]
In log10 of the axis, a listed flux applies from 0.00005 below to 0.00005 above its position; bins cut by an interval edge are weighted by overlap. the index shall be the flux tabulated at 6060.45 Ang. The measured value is 0.5128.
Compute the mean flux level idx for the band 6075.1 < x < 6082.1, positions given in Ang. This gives 0.55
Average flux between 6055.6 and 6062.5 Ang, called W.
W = 0.57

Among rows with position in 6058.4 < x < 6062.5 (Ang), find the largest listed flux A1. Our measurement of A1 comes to 0.6162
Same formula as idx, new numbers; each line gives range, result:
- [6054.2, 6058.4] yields 0.567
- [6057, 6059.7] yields 0.582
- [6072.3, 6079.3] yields 0.543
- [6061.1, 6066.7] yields 0.551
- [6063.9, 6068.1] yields 0.534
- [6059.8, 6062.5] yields 0.547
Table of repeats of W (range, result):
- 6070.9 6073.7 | 0.516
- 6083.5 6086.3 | 0.403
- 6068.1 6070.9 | 0.571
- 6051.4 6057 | 0.571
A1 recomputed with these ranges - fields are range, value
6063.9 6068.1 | 0.5617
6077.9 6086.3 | 0.6016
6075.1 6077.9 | 0.5587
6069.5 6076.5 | 0.5631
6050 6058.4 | 0.5949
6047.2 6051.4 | 0.582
